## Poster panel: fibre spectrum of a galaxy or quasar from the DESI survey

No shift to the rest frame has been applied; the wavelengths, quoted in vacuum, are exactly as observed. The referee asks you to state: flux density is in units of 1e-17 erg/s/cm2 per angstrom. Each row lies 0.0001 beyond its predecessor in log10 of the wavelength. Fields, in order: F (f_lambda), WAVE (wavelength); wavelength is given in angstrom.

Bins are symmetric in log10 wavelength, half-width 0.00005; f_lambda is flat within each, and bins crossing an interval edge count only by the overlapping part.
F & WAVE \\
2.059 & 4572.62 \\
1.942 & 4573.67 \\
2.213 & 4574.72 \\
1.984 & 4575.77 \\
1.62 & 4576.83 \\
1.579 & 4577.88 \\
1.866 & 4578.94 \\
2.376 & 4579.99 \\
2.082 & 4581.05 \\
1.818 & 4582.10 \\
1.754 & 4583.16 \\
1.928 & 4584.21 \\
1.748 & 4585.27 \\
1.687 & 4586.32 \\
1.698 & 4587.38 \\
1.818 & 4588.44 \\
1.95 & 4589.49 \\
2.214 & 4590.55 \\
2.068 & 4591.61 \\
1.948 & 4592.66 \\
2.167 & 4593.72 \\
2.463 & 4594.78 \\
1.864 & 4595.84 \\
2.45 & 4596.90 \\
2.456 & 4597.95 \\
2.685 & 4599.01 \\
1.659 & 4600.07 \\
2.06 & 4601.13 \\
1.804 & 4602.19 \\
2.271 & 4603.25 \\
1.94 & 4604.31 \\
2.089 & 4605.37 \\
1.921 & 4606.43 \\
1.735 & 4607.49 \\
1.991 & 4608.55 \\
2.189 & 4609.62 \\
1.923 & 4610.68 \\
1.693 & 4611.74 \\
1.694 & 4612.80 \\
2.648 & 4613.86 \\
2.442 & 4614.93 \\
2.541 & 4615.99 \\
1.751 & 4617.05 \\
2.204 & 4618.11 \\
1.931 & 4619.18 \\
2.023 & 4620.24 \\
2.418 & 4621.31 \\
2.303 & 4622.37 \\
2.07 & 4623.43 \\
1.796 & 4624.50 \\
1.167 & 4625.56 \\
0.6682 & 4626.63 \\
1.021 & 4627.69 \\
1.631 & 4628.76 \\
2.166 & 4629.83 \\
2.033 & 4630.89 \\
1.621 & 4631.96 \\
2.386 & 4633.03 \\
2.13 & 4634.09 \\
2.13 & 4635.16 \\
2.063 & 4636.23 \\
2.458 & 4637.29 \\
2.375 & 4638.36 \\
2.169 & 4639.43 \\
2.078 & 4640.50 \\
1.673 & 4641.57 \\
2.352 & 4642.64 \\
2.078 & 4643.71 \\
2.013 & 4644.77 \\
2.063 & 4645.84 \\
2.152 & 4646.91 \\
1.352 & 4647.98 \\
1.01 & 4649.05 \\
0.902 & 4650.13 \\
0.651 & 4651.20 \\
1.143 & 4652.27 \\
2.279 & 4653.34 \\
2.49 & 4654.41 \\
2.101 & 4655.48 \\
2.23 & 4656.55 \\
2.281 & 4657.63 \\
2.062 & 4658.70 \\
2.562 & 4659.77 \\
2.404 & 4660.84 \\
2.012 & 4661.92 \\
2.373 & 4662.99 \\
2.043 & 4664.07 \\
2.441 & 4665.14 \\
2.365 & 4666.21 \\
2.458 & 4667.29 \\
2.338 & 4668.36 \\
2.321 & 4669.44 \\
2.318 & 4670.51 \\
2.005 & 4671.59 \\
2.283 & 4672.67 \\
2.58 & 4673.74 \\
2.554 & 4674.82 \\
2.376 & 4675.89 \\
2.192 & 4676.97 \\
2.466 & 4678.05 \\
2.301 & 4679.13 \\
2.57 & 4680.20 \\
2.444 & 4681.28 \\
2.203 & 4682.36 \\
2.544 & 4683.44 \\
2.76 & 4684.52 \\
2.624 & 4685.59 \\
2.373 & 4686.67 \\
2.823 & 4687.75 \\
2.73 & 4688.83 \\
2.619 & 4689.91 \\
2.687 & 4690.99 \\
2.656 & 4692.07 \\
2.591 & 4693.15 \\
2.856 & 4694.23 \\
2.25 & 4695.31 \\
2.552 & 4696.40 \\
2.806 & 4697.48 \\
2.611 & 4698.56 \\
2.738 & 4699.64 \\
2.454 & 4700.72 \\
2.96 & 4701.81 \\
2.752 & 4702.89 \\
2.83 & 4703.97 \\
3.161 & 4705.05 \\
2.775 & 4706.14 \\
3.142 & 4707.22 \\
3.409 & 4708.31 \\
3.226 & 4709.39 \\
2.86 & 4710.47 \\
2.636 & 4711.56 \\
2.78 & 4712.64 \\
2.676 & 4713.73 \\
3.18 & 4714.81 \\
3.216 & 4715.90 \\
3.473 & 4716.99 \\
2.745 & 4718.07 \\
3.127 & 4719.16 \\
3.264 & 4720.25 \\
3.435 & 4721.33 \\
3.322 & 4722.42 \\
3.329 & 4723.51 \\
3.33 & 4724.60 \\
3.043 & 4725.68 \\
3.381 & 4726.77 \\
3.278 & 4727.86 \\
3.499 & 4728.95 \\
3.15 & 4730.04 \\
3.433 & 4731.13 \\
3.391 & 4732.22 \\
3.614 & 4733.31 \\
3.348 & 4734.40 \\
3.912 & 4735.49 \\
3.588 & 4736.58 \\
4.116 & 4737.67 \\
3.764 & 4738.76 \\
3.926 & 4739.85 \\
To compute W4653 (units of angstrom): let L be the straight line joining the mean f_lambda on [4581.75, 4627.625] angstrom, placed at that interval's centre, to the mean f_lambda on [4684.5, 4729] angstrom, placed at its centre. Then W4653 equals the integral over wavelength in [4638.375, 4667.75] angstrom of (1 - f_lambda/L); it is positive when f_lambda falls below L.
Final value 5.3 angstrom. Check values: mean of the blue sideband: 1.98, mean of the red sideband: 2.92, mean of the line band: 2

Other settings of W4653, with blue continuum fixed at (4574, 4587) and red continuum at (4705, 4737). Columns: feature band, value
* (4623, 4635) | 3.3 angstrom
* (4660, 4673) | 2.0 angstrom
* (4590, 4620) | 0.2 angstrom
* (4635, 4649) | 2.5 angstrom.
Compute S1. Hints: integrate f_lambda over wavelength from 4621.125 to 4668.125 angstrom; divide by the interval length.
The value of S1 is 1.96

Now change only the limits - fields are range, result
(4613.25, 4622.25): 2.24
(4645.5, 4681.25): 2.12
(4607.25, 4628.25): 1.91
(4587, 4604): 2.1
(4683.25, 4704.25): 2.66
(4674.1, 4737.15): 2.92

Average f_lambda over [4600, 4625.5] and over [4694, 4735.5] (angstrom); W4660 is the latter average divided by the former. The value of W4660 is 1.51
